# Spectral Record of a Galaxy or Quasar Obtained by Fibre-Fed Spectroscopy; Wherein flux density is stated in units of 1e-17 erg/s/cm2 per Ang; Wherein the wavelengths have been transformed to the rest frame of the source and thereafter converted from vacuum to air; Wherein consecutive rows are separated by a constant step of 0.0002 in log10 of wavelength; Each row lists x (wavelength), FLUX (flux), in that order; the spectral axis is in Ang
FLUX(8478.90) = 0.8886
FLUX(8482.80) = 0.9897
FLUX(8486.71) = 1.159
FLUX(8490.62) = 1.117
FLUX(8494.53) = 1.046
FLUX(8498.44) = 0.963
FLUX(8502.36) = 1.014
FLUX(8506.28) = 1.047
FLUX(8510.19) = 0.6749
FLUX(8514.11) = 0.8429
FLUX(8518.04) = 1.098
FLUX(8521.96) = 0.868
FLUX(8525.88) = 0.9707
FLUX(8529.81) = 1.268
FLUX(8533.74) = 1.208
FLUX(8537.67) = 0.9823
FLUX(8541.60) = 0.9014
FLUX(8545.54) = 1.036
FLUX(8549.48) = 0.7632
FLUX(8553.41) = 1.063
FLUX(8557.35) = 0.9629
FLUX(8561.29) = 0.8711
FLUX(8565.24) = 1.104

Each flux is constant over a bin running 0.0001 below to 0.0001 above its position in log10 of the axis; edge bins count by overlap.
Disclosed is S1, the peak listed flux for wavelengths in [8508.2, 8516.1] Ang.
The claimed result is 0.8429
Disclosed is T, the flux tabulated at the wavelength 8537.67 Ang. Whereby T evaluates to 0.9823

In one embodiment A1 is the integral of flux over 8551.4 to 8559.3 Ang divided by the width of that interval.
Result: 1.01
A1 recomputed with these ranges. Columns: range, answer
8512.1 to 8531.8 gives 1.01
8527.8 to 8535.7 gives 1.24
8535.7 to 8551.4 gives 0.921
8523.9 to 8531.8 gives 1.12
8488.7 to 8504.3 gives 1.03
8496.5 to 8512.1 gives 0.925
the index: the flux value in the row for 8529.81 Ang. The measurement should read 1.268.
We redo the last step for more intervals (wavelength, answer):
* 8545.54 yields 1.036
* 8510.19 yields 0.6749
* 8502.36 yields 1.014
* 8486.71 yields 1.159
